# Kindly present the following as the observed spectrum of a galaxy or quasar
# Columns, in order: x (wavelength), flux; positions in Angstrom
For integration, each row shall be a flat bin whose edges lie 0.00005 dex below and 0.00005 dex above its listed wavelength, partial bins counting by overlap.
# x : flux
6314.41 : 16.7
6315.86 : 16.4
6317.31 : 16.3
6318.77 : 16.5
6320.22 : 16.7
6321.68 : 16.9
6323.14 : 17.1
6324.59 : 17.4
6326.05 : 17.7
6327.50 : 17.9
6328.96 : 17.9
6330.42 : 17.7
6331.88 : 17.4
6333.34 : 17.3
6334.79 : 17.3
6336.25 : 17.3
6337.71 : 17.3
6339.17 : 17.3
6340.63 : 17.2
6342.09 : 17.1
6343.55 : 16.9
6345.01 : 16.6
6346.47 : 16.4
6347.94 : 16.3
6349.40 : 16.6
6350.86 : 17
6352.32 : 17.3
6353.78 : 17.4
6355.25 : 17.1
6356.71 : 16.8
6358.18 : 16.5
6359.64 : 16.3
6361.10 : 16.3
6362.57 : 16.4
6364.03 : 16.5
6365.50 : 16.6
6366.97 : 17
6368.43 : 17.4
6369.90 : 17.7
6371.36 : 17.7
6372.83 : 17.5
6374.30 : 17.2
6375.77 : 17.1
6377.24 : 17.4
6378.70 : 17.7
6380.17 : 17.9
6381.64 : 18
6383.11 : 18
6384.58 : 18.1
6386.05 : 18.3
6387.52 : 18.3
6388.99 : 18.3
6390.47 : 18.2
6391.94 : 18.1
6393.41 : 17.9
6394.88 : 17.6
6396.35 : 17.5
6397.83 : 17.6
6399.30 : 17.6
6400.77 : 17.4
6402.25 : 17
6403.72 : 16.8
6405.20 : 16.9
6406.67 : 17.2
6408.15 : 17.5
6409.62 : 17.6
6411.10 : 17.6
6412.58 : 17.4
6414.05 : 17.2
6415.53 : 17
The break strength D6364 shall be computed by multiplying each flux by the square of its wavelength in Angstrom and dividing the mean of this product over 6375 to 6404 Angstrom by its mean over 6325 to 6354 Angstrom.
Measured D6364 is 1.05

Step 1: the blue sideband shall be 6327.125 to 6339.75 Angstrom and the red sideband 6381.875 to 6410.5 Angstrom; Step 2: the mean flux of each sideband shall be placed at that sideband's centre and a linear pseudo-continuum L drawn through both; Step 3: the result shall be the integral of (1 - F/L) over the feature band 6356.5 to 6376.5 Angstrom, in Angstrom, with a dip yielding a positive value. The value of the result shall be 0.7 Angstrom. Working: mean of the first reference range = 17.5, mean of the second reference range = 17.7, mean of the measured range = 16.9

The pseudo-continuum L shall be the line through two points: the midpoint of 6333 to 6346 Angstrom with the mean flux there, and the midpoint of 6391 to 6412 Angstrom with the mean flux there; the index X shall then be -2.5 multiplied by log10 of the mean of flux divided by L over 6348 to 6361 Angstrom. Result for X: 0.025 mag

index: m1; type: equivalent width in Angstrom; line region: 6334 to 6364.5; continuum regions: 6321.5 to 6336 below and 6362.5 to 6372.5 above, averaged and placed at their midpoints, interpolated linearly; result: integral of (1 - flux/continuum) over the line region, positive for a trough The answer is 0.76 Angstrom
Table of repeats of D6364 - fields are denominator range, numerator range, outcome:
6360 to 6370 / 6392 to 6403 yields 1.06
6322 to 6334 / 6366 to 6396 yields 1.03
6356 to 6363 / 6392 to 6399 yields 1.09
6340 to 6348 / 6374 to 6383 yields 1.06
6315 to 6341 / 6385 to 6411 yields 1.05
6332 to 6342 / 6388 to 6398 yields 1.05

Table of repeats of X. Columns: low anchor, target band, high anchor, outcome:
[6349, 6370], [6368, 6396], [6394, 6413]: -0.04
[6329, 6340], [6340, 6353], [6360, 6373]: 0.03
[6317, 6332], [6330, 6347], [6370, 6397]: 0.01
